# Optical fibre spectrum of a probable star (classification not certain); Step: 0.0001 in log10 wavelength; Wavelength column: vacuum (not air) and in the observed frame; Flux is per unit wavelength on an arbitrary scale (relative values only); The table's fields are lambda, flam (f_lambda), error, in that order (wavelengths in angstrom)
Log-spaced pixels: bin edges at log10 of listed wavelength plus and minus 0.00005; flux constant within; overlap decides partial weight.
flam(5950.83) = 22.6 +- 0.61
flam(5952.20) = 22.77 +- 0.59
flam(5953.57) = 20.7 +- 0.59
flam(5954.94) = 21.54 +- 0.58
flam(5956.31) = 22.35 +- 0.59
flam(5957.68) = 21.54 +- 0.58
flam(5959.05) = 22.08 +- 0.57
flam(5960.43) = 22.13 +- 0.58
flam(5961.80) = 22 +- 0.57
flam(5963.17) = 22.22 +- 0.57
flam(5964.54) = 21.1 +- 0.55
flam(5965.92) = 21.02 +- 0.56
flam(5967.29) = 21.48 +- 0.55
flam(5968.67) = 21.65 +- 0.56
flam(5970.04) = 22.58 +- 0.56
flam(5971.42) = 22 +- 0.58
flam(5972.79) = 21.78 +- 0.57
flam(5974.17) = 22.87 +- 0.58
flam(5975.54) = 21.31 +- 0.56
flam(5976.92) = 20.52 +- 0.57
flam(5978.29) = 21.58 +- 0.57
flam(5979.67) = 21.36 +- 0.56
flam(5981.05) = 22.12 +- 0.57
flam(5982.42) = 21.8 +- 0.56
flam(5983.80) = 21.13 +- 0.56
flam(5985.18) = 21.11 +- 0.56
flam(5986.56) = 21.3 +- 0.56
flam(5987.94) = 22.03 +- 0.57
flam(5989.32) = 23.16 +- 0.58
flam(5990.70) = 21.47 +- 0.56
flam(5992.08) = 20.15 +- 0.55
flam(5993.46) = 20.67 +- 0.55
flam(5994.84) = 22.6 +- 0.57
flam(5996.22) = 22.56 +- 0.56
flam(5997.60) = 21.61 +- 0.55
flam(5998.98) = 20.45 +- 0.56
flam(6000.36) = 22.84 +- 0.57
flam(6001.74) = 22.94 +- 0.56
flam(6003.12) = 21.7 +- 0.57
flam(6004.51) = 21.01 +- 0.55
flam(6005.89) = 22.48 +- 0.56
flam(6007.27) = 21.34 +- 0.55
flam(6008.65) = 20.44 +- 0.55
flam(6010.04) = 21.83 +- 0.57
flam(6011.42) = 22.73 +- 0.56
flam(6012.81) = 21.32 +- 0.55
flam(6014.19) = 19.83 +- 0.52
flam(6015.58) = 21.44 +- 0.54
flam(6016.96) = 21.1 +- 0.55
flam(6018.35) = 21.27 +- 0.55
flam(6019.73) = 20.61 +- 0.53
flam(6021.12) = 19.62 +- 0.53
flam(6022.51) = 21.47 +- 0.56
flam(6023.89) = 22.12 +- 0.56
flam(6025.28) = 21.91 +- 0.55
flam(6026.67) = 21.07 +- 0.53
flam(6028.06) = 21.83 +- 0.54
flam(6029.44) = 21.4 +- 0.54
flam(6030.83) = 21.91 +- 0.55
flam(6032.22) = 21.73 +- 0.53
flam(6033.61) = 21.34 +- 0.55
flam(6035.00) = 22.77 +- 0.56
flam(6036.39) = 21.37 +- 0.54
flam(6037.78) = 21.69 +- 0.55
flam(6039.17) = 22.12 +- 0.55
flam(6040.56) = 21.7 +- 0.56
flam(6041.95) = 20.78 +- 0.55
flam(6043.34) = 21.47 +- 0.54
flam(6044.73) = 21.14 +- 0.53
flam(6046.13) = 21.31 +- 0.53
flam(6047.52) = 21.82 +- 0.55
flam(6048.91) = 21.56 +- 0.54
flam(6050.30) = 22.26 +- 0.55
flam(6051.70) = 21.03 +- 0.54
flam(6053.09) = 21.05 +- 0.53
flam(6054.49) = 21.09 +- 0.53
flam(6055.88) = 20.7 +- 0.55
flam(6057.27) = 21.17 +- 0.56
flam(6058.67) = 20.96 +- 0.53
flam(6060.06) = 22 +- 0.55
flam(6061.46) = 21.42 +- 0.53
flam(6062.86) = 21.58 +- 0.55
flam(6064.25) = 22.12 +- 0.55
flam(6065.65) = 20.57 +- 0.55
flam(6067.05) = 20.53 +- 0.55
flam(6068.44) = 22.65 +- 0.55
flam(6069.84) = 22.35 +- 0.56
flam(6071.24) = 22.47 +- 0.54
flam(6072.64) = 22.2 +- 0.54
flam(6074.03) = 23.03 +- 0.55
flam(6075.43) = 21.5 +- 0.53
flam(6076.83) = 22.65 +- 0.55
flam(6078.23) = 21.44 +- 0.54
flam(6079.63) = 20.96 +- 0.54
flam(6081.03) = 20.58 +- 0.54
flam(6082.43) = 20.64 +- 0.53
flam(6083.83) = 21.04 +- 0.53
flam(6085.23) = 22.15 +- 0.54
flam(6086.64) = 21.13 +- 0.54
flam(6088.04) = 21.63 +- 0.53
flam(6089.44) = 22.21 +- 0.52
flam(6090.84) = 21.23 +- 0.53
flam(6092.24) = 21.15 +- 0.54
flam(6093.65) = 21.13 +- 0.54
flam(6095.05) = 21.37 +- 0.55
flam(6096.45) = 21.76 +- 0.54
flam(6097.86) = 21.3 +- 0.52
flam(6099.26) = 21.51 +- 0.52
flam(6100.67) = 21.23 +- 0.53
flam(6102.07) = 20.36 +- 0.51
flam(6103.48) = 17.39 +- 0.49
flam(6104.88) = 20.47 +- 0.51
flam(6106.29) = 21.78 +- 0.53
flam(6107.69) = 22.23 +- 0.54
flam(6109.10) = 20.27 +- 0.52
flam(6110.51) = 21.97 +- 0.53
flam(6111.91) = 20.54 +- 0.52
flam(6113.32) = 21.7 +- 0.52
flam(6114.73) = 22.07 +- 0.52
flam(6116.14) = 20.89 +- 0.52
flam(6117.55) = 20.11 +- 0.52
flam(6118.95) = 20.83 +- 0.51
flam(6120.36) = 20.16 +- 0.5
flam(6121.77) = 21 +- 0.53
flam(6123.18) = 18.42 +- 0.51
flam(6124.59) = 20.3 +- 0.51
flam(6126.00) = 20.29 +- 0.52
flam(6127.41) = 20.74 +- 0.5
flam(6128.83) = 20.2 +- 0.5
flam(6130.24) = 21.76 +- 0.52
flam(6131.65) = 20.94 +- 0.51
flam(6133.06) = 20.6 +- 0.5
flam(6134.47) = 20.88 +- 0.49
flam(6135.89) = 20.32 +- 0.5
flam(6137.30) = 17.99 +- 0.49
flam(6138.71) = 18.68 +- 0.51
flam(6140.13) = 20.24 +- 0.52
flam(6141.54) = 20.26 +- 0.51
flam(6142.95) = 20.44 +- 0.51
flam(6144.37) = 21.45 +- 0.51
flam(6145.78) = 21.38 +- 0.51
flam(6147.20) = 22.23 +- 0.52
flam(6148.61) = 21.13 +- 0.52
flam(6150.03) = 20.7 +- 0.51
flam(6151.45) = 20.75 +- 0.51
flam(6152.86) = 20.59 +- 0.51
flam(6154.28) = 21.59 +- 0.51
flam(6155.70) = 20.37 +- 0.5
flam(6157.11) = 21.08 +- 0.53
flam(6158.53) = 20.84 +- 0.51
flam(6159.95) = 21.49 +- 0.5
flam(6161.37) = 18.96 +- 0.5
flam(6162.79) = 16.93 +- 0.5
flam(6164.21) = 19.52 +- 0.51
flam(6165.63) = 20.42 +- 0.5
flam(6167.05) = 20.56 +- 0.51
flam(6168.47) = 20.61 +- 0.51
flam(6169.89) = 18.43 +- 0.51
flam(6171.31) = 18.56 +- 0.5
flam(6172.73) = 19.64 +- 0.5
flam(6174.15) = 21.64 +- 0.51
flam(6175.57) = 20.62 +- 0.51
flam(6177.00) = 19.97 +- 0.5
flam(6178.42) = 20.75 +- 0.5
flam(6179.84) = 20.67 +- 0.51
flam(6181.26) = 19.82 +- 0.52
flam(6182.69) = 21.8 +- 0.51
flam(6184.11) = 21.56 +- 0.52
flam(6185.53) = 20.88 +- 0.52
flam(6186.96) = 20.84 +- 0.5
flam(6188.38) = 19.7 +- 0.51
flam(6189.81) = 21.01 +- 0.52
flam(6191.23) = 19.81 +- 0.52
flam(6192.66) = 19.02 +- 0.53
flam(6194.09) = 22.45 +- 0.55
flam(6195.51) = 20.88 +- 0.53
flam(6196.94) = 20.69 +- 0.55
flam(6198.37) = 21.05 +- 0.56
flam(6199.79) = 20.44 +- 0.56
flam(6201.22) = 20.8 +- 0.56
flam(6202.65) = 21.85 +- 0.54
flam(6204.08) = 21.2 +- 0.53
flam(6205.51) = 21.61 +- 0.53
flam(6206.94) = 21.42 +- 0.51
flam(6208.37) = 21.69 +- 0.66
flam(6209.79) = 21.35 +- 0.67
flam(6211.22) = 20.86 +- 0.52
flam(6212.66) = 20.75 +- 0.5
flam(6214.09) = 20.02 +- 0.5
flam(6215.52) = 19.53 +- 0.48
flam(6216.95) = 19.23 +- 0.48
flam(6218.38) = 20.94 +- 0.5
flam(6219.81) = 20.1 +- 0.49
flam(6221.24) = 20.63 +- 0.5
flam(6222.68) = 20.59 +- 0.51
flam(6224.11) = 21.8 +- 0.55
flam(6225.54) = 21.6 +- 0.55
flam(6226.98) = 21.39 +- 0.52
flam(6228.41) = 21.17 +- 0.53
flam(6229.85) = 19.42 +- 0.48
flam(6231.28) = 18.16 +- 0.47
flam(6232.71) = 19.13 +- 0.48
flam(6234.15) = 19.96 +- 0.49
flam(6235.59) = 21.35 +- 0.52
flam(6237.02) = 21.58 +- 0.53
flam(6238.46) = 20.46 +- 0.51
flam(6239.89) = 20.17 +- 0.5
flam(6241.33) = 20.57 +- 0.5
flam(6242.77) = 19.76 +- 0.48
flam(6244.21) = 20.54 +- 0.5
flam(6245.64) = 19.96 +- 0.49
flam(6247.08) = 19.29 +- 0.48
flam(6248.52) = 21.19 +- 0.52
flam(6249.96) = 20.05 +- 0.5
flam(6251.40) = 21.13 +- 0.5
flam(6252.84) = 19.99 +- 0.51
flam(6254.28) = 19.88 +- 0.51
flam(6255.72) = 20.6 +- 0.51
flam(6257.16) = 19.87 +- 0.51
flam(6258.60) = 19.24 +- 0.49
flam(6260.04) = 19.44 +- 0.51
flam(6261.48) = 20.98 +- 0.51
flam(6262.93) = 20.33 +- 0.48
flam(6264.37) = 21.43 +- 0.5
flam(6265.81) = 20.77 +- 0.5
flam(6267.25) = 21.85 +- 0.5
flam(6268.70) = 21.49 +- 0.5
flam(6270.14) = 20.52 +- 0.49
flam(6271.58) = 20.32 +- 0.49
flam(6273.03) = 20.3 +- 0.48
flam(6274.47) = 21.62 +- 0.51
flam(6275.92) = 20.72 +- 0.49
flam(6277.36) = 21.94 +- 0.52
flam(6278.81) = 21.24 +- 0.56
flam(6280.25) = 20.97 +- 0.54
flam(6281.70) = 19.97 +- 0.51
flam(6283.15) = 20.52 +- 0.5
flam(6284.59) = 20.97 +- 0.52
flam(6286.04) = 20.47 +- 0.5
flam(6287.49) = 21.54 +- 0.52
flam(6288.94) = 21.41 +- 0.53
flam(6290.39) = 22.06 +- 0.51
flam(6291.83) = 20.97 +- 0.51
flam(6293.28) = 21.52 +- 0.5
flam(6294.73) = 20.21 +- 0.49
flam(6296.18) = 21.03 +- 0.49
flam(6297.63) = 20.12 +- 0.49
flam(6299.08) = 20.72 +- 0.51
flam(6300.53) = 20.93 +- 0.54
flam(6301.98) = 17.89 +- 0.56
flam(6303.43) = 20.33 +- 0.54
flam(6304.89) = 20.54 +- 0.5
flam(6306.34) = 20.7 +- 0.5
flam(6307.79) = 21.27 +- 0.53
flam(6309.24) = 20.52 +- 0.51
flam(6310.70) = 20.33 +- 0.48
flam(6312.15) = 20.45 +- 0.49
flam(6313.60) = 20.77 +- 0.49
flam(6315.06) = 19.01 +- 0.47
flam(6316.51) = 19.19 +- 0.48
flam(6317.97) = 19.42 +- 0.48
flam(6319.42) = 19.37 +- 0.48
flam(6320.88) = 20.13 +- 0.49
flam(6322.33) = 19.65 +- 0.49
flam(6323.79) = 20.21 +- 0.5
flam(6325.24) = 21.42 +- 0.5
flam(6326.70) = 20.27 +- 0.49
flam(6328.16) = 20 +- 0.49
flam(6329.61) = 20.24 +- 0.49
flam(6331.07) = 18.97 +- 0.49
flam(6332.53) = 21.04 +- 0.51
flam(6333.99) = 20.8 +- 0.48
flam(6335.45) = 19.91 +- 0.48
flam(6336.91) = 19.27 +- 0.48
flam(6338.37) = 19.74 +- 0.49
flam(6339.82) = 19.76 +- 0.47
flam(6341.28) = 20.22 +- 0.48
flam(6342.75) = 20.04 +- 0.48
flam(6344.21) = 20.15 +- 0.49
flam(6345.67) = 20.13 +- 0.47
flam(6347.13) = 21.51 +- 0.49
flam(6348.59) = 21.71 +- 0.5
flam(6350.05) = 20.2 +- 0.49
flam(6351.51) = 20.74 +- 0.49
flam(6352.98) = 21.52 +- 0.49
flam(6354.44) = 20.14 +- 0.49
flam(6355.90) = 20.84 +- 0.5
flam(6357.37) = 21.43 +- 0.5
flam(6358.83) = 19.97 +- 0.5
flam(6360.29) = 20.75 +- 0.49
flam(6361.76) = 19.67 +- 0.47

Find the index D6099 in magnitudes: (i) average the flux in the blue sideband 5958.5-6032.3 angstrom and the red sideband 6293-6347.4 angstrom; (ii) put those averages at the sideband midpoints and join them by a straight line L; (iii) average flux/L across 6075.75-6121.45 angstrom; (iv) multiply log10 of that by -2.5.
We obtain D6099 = 0.00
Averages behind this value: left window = 21.6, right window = 20.2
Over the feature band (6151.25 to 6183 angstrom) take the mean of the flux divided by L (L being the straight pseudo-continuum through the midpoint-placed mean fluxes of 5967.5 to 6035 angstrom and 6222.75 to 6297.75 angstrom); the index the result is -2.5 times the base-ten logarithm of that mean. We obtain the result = 0.04 mag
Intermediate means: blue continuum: 21.6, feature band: 20.2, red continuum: 20.6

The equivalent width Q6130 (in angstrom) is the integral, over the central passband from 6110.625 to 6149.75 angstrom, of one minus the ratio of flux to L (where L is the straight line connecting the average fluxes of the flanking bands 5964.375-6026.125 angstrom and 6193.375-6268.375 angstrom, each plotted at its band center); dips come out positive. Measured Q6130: 0.8 angstrom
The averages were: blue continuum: 21.5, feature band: 20.6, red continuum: 20.6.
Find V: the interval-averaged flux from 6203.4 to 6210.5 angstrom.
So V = 21.5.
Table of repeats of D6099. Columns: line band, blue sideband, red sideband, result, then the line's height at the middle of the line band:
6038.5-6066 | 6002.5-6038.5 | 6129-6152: -0.01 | 21.2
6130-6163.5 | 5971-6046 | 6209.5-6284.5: 0.03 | 20.9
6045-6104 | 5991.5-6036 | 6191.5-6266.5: -0.01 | 21.2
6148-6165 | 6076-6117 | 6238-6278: 0.03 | 20.9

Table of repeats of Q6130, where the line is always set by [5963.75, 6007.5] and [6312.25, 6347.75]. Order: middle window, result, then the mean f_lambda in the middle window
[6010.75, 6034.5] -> 0.2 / 21.3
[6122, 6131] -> 0.3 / 20.3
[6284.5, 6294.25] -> -0.5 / 21.3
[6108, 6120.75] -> 0.0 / 21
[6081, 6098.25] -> -0.1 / 21.4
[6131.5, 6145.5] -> 0.5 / 20.2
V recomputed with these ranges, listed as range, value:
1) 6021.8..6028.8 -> 21.7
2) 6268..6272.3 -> 20.8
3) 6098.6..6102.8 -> 21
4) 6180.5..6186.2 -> 21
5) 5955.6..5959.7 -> 22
